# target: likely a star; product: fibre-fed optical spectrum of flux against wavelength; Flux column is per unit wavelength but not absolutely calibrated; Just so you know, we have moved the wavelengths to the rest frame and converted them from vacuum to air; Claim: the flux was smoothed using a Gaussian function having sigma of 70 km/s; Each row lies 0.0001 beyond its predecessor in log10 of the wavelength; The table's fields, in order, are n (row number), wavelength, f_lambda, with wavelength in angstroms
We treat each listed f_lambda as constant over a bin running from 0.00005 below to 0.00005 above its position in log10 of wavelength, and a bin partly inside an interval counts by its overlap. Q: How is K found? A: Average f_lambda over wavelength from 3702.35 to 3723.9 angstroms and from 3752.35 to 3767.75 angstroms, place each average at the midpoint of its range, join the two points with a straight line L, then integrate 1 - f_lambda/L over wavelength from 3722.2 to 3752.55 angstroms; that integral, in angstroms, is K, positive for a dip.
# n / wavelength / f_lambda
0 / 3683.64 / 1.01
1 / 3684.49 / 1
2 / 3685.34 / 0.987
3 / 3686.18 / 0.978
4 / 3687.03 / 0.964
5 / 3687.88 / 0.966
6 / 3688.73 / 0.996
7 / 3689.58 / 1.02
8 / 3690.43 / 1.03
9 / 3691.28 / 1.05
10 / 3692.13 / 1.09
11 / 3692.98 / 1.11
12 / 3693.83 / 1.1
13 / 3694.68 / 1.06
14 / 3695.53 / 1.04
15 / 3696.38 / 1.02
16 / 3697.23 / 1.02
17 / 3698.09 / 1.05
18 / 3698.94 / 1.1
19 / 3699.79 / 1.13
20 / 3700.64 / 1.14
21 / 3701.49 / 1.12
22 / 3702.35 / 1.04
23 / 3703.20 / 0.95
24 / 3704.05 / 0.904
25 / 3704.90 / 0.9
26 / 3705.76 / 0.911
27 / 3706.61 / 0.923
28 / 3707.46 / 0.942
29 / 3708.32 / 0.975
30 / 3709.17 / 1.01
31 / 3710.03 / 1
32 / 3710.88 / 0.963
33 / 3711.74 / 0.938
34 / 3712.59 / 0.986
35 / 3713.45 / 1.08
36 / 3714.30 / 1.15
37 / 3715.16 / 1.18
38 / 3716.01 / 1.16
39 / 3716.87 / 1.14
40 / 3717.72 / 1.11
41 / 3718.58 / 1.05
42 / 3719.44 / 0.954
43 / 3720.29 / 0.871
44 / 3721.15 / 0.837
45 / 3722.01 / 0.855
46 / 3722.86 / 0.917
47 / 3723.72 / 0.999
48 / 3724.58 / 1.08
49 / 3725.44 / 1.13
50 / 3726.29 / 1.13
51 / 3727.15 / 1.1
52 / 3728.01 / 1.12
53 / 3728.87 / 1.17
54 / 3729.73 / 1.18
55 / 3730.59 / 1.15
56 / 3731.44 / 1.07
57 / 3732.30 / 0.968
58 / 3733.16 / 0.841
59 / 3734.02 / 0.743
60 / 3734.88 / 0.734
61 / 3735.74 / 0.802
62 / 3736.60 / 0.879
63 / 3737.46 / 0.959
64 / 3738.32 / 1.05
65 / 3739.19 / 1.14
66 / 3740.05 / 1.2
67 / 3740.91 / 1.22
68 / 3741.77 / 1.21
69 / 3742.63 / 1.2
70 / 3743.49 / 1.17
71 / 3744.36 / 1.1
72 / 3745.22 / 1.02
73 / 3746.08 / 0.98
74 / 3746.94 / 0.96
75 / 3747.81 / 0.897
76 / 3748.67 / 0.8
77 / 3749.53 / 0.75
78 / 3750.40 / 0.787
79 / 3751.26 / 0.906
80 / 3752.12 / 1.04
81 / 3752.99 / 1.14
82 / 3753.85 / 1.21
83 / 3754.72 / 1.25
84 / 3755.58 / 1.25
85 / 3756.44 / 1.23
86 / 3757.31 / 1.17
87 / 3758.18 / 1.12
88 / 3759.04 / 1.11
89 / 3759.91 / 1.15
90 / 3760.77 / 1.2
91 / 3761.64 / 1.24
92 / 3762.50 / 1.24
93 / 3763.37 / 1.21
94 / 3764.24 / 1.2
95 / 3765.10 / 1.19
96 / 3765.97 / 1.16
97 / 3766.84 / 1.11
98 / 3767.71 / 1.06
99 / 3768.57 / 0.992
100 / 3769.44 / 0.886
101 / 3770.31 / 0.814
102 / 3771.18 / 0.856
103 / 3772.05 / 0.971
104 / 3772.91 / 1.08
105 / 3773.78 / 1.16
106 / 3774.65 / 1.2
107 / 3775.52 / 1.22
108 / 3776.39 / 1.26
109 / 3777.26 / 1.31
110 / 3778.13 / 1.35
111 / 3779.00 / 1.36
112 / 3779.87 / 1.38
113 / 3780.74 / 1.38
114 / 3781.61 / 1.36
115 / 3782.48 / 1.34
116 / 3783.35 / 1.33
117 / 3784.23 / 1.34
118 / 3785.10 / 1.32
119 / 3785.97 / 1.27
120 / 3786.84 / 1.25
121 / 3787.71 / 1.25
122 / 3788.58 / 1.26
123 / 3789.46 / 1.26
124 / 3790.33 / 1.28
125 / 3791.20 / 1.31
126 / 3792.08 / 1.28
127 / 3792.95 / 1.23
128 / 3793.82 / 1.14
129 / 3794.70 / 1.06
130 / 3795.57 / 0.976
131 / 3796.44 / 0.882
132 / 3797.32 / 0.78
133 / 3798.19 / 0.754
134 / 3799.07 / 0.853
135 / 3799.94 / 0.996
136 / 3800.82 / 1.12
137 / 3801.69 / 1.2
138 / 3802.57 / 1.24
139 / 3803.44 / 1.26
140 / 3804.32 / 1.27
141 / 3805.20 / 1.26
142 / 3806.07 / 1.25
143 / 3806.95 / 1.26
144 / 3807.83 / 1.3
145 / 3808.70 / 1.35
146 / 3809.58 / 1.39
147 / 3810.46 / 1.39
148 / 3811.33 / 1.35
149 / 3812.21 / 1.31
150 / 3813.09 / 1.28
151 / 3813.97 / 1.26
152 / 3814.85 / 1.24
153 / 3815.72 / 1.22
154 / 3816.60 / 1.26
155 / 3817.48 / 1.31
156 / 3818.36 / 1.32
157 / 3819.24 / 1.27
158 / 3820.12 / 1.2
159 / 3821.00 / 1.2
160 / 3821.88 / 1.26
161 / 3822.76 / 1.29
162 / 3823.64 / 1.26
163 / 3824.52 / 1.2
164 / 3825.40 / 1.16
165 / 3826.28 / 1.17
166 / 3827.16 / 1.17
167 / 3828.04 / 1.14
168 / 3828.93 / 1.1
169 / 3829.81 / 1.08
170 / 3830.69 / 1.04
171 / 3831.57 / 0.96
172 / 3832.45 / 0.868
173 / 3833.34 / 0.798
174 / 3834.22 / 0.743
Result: 2.12 angstroms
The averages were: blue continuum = 0.989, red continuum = 1.18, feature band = 1.01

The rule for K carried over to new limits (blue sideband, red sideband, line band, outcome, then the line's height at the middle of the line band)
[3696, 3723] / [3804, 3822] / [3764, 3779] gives 0.8 angstroms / 1.17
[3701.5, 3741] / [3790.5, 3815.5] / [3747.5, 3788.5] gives -1.7 angstroms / 1.11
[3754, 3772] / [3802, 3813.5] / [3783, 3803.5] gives 1.5 angstroms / 1.24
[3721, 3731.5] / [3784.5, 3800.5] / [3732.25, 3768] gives 0.7 angstroms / 1.08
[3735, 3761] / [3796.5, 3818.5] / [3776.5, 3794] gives -2.3 angstroms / 1.15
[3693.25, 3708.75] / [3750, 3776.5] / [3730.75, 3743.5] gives 0.7 angstroms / 1.07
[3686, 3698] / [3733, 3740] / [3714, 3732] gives -2.2 angstroms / 0.948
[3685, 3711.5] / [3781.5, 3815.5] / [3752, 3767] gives -0.6 angstroms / 1.13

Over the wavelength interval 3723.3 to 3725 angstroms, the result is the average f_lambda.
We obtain 1.04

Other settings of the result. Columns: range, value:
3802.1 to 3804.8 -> 1.25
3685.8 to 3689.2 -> 0.976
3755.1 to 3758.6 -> 1.19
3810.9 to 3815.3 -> 1.29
